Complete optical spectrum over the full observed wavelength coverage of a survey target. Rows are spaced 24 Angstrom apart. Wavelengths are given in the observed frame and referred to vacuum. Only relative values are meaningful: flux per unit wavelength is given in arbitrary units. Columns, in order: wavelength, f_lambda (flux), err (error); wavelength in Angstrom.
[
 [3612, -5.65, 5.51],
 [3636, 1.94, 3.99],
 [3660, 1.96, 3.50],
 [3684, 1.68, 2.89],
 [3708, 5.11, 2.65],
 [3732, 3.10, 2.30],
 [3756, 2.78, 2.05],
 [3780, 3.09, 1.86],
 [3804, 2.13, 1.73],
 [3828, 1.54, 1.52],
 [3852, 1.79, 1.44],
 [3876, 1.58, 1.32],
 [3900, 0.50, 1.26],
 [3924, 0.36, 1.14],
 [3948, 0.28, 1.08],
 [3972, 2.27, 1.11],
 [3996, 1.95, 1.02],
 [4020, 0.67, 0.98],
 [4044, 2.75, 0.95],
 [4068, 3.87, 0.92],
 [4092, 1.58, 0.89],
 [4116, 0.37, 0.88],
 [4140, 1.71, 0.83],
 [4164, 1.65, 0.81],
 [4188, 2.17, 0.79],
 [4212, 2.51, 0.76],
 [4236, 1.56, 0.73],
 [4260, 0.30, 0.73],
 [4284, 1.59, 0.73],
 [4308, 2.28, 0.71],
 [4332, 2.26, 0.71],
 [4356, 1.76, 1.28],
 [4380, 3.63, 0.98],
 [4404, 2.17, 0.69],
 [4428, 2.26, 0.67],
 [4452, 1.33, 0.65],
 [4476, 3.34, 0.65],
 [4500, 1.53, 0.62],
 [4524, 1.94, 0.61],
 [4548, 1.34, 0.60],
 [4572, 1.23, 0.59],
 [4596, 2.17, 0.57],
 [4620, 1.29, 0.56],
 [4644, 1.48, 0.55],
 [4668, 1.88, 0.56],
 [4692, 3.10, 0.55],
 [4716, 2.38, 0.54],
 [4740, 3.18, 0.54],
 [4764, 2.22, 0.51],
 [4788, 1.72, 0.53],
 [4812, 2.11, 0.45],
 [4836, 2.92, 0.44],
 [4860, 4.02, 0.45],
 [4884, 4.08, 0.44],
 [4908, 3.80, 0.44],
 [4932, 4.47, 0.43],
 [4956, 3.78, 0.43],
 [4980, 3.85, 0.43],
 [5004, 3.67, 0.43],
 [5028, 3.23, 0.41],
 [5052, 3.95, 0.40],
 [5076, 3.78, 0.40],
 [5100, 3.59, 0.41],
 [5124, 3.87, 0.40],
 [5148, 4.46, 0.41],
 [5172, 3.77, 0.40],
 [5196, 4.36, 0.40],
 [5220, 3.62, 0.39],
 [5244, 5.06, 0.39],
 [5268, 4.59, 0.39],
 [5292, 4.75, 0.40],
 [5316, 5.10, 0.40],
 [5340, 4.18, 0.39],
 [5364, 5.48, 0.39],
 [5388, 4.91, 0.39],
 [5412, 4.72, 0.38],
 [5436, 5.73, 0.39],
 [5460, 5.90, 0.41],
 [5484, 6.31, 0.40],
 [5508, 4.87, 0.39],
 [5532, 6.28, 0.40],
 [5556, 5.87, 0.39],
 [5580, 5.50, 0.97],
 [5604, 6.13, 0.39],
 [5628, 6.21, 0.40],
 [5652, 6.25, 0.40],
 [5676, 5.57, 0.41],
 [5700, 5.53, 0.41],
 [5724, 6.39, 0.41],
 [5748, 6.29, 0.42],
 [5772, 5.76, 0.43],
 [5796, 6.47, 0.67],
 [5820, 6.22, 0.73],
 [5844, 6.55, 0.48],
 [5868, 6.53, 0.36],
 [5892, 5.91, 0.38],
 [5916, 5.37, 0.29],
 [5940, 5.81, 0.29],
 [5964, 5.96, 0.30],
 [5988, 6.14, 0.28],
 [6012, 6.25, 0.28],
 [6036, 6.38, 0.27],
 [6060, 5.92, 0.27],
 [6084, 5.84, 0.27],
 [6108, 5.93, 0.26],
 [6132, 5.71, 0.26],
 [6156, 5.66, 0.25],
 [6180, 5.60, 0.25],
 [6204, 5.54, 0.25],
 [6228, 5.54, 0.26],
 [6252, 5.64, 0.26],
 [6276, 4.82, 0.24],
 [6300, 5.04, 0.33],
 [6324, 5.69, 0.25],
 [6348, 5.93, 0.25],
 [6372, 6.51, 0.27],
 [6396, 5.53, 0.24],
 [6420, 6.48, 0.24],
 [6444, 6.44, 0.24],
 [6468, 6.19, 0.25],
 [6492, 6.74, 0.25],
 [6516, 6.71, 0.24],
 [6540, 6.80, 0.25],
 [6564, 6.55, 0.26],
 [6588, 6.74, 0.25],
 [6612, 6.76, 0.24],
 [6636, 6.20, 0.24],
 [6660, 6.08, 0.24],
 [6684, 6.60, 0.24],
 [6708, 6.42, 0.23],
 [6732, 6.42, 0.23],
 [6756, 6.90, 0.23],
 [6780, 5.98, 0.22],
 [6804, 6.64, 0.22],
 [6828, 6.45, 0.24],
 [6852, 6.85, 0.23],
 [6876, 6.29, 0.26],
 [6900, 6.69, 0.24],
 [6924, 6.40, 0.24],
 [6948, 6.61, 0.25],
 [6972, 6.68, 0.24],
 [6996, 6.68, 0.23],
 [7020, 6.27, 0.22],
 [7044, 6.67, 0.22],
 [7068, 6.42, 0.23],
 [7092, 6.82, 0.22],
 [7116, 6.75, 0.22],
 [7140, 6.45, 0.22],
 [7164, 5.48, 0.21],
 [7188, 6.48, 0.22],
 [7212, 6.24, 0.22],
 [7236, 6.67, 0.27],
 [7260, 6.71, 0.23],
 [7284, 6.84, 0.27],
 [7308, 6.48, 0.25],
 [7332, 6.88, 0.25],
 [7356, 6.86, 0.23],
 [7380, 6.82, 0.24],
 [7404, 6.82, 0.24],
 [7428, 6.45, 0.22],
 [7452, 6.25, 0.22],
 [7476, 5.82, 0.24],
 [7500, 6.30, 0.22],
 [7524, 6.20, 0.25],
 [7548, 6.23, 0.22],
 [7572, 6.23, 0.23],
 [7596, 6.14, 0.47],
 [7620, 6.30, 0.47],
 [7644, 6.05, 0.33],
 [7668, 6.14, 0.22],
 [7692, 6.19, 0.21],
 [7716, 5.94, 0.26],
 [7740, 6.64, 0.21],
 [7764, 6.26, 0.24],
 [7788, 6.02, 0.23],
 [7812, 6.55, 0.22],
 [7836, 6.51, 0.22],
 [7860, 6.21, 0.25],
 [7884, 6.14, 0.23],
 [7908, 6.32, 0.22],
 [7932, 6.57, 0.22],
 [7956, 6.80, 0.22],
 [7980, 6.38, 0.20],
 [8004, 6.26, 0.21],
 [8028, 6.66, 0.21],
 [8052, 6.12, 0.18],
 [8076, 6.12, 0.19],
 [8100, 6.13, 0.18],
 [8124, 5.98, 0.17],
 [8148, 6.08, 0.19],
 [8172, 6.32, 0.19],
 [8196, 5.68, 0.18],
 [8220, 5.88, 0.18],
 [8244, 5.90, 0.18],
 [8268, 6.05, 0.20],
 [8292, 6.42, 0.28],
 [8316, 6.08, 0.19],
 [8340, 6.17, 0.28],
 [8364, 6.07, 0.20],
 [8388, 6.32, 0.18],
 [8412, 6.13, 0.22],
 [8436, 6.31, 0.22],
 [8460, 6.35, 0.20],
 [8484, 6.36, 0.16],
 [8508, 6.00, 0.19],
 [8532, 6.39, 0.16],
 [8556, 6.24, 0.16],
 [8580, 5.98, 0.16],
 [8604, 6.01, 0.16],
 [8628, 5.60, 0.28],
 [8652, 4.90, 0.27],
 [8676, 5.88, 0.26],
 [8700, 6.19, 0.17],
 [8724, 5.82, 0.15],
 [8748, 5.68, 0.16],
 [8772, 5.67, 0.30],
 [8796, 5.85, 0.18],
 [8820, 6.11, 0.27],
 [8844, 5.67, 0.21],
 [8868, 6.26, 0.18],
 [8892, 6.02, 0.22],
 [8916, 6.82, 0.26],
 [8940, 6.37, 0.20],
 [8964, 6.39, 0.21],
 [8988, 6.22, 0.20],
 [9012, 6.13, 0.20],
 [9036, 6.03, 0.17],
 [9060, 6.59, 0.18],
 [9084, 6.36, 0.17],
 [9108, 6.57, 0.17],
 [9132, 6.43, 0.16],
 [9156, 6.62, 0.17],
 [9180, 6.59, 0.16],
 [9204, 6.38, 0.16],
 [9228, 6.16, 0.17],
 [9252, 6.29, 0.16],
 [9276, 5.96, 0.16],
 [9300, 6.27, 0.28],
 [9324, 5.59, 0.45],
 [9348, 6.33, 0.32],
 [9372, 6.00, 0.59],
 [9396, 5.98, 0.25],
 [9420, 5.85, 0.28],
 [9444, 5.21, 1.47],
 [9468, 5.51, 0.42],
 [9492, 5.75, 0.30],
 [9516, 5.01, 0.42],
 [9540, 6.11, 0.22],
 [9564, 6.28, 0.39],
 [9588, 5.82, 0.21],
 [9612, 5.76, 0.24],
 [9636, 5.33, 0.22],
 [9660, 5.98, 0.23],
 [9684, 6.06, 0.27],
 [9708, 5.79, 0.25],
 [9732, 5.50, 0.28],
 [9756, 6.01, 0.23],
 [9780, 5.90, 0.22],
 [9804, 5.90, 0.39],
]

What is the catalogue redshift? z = 0.21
